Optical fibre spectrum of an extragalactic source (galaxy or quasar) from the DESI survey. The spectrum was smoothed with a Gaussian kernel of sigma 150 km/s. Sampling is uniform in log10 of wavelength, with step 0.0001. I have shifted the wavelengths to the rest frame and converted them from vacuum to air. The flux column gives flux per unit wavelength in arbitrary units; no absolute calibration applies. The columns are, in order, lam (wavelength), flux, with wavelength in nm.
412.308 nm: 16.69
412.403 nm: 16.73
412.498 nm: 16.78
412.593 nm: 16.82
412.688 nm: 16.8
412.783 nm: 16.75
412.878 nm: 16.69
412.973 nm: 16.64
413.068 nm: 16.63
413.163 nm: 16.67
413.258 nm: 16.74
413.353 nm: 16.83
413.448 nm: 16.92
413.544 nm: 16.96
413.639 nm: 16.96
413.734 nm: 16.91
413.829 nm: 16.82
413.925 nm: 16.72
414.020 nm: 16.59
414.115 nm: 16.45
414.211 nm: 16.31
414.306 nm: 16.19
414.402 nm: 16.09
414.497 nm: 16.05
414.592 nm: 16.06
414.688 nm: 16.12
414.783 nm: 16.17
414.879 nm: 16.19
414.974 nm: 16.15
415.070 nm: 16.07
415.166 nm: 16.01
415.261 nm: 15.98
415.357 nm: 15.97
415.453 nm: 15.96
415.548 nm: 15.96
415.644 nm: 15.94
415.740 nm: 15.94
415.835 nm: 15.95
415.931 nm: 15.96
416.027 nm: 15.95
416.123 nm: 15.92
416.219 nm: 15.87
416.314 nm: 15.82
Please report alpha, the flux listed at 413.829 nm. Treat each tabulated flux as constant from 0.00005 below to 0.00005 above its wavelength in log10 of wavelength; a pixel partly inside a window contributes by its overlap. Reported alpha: 16.82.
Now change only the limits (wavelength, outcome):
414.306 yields 16.19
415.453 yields 15.96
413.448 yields 16.92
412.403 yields 16.73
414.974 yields 16.15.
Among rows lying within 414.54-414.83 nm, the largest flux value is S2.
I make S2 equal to 16.17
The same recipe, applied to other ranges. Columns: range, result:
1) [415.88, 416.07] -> 15.96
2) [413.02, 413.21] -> 16.67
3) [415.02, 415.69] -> 16.07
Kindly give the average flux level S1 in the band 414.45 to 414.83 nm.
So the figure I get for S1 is 16.1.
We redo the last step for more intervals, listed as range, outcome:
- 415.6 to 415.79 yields 16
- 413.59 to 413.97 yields 16.9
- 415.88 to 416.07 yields 15.9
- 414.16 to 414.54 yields 16.1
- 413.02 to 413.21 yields 16.7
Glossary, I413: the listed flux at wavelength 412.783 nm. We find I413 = 16.75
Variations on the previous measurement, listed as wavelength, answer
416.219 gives 15.87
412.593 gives 16.82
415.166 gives 16.01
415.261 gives 15.98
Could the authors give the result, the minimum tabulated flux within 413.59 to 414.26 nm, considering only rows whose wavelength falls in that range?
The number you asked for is 16.31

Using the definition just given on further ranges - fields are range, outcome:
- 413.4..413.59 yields 16.92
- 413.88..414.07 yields 16.59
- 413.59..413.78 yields 16.91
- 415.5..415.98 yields 15.94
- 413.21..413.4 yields 16.74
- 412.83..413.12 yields 16.63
